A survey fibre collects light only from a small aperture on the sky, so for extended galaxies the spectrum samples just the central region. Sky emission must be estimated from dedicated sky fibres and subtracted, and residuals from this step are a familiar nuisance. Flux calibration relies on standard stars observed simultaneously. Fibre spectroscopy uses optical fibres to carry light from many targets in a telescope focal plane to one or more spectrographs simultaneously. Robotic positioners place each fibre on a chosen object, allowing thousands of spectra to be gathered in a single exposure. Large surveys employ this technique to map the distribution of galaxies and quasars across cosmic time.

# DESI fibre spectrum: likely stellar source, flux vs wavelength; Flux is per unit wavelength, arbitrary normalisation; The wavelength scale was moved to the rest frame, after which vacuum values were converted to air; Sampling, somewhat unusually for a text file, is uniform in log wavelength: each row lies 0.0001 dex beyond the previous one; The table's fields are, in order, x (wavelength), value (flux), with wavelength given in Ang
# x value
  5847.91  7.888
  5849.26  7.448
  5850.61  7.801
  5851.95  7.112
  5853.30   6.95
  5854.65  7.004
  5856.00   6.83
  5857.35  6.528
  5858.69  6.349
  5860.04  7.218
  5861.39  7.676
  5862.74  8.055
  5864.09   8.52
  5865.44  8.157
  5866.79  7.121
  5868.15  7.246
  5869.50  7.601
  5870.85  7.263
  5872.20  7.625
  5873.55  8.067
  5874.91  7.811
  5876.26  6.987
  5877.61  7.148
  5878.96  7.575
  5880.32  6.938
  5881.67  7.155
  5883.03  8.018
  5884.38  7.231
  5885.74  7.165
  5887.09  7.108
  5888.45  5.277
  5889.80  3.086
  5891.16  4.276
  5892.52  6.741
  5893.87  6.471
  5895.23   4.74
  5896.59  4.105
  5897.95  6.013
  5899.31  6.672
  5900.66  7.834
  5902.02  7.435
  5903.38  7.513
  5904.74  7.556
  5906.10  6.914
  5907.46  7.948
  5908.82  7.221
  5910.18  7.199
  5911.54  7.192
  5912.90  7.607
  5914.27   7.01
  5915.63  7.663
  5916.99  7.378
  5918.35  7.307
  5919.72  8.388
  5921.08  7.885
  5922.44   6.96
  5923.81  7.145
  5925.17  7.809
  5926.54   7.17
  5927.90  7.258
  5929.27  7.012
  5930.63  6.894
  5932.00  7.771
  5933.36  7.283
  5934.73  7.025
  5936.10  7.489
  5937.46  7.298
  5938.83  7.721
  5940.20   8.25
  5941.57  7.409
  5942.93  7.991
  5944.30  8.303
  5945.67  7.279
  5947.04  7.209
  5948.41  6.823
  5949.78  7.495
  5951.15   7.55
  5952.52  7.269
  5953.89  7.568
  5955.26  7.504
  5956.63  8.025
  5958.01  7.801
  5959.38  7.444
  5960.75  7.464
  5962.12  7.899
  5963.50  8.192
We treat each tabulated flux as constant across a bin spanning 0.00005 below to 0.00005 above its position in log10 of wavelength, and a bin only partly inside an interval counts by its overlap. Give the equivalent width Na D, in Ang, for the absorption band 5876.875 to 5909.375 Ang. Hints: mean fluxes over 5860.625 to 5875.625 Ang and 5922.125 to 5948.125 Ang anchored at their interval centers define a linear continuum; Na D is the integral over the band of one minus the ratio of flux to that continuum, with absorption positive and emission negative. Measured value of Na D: 4.4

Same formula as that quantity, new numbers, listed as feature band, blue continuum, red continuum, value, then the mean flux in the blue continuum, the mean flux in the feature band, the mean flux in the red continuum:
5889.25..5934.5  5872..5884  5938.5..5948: 4.13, 7.47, 6.91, 7.71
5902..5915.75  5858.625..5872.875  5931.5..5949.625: 0.32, 7.58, 7.37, 7.52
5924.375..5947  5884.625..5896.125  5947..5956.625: -1.78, 5.64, 7.49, 7.41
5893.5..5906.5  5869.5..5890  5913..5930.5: 1.29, 7.08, 6.52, 7.4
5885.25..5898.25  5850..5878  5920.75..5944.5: 3.43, 7.39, 5.46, 7.46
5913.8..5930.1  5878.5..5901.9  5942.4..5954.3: -1.13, 6.27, 7.42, 7.49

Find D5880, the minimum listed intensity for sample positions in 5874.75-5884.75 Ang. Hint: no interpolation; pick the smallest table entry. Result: 6.938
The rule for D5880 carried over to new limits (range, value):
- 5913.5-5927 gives 6.96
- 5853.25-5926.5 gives 3.086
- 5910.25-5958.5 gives 6.823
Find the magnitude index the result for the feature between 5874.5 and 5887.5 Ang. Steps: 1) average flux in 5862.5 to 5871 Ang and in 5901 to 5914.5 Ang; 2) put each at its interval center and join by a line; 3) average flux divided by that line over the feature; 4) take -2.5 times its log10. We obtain 0.042 mag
